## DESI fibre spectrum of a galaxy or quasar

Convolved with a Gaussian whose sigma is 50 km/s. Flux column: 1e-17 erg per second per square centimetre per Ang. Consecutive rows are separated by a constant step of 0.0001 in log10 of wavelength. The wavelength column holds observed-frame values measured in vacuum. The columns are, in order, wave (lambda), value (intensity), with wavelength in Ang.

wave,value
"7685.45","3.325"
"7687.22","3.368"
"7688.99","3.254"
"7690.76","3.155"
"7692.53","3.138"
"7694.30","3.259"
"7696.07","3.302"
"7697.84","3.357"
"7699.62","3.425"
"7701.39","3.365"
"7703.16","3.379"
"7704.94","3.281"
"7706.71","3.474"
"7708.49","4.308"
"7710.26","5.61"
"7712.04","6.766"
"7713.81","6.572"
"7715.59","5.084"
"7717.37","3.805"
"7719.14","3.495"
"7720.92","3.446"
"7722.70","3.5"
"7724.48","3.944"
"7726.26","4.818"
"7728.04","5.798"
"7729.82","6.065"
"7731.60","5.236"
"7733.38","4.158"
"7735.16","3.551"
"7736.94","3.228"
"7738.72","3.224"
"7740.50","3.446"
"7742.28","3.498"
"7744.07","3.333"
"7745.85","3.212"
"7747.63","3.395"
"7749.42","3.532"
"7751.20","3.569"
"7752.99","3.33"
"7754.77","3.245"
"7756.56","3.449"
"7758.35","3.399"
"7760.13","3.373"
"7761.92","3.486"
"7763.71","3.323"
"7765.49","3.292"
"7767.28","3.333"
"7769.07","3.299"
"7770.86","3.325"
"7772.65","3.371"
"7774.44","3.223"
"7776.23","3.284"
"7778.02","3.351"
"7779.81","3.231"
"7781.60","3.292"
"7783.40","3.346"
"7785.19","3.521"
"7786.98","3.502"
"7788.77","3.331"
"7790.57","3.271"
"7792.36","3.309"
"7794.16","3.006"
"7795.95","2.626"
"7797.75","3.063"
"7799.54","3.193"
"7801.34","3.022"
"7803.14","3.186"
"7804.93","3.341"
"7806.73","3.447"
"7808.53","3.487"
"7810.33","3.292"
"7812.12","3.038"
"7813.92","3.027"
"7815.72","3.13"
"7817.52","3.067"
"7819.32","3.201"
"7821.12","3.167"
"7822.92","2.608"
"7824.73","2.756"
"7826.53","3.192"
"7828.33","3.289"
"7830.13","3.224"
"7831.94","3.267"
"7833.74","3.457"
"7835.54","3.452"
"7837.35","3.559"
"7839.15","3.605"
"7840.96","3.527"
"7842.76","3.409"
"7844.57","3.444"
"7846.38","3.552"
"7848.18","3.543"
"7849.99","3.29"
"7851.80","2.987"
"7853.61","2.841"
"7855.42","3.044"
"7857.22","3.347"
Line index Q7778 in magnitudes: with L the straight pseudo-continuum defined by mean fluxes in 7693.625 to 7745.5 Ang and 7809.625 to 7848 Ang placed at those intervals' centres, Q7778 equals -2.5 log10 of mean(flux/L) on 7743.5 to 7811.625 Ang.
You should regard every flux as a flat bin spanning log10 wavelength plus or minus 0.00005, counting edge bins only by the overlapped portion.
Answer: 0.11 mag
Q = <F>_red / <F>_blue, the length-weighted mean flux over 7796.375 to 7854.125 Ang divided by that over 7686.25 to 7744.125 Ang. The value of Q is 0.8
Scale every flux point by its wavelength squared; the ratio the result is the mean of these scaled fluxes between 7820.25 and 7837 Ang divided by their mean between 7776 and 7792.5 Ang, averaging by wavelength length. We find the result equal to 0.96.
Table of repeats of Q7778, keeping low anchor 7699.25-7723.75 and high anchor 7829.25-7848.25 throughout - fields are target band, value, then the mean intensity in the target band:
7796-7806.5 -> 0.18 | 3.14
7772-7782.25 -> 0.17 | 3.29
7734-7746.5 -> 0.21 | 3.38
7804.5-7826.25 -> 0.15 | 3.13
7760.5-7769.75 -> 0.17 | 3.35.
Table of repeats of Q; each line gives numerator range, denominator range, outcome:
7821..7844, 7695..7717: 0.76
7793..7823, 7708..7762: 0.76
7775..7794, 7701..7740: 0.76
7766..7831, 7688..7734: 0.76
